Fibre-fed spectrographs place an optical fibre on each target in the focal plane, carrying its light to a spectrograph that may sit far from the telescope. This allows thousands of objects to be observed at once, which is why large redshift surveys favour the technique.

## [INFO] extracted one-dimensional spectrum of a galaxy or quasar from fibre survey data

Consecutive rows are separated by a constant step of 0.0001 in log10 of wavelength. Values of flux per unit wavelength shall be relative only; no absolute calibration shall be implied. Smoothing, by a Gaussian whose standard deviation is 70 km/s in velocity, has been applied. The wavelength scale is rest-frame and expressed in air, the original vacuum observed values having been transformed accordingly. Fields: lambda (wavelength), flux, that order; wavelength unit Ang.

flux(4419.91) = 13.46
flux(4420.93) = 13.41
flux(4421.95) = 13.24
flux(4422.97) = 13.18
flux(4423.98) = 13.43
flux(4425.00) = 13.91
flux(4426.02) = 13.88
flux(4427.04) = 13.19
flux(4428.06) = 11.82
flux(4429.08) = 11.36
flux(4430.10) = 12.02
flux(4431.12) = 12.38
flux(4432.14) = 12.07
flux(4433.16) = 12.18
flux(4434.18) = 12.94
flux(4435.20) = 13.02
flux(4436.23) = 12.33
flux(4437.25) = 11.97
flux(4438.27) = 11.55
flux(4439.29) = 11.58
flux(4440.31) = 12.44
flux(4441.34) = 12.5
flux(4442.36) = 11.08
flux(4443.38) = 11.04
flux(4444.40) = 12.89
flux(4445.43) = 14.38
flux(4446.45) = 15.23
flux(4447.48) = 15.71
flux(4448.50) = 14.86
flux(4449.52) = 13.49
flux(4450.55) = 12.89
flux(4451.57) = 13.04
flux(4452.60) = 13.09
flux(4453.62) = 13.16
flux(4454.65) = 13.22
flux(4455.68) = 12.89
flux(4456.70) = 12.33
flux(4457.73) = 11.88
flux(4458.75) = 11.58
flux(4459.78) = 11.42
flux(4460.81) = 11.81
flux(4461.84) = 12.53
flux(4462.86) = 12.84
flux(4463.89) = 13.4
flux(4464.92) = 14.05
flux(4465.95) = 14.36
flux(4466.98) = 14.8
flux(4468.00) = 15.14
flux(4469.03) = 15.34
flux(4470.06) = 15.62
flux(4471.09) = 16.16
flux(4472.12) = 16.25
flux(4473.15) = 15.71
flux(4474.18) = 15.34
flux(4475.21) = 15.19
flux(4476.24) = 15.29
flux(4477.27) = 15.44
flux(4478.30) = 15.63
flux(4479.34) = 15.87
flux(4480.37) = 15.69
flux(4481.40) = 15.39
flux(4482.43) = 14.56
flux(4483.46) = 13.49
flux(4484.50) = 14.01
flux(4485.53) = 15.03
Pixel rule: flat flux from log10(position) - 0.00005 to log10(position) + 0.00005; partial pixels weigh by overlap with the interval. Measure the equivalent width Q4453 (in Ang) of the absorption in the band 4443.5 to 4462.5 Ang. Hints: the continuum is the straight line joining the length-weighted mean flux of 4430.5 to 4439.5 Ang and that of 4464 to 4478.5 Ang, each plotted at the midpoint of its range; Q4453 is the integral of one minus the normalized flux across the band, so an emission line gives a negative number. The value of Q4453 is 0.8 Ang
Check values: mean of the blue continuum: 12.2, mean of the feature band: 13.1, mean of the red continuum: 15.3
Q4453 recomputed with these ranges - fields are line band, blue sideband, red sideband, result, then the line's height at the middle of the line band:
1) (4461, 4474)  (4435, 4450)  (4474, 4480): 0.14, 14.8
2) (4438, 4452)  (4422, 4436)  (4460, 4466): -0.25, 12.8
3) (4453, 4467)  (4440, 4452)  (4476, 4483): 1.36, 14.2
